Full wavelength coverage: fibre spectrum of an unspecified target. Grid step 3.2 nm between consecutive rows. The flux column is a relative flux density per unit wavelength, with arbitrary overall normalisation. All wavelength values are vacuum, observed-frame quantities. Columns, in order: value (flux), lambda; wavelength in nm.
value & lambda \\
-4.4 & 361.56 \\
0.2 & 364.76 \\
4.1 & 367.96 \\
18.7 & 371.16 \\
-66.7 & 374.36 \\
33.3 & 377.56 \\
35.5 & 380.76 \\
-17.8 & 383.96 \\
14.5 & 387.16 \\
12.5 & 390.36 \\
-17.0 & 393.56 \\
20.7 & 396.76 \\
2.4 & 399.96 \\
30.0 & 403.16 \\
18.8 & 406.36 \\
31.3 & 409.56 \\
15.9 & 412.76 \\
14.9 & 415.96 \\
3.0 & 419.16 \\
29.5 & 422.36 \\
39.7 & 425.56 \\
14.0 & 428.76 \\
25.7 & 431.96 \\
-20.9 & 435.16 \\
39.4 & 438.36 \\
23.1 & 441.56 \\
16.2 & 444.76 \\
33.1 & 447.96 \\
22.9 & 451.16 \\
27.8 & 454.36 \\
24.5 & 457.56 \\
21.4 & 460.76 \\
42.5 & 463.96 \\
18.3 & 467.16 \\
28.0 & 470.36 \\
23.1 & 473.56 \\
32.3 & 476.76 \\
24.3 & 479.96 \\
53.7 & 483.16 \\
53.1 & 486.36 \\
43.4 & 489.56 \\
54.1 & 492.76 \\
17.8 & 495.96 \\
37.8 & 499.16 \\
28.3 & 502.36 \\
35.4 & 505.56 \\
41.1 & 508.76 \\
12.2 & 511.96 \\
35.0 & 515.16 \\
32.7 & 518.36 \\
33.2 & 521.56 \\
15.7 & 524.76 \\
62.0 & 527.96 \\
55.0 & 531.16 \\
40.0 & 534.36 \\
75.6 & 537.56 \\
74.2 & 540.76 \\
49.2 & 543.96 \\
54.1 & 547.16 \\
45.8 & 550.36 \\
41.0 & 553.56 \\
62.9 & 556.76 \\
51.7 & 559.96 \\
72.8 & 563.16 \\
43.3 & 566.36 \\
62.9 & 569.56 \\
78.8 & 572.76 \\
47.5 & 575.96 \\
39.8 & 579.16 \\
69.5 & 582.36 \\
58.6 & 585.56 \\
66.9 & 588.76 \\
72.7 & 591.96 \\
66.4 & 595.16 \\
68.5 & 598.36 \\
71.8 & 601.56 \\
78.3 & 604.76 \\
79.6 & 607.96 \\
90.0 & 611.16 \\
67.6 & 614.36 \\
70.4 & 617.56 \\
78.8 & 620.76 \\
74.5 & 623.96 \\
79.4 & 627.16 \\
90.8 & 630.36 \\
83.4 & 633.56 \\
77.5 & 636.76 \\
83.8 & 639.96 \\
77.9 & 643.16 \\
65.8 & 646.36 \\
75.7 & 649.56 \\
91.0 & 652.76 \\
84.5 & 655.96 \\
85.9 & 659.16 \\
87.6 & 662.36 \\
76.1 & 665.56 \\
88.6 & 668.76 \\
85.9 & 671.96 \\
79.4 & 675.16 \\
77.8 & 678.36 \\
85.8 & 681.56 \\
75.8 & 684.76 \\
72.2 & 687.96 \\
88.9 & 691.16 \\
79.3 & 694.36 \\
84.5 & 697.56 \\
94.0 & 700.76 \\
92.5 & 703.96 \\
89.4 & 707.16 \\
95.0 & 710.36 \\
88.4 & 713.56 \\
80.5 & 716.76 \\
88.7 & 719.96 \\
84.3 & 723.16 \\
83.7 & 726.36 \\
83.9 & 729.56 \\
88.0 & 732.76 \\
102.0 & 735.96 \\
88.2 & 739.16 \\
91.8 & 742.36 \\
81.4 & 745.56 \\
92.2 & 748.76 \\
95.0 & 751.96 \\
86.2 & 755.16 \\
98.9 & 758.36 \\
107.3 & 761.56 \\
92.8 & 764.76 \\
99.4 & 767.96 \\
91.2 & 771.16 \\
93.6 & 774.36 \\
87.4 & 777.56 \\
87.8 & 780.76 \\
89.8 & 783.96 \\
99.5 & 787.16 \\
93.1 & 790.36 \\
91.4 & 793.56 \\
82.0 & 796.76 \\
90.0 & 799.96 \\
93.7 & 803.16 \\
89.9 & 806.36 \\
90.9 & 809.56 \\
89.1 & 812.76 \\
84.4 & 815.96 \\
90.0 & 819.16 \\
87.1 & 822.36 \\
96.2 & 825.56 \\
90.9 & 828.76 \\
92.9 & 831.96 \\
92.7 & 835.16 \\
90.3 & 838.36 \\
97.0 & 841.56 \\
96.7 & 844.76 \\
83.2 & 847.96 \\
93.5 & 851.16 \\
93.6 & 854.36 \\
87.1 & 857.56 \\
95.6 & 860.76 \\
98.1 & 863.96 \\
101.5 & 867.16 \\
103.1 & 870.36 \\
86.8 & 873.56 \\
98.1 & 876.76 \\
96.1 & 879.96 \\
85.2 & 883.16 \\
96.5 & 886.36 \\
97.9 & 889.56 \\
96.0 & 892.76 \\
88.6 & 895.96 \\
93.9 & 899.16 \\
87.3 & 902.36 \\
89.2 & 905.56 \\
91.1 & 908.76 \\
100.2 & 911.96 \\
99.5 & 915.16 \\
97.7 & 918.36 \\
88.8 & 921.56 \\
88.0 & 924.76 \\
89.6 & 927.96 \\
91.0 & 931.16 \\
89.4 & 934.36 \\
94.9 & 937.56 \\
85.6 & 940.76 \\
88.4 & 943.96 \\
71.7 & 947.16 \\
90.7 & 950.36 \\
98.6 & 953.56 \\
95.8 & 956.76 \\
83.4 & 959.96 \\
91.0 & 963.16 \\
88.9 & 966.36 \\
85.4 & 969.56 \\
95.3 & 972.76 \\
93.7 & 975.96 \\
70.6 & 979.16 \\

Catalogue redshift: 0.32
